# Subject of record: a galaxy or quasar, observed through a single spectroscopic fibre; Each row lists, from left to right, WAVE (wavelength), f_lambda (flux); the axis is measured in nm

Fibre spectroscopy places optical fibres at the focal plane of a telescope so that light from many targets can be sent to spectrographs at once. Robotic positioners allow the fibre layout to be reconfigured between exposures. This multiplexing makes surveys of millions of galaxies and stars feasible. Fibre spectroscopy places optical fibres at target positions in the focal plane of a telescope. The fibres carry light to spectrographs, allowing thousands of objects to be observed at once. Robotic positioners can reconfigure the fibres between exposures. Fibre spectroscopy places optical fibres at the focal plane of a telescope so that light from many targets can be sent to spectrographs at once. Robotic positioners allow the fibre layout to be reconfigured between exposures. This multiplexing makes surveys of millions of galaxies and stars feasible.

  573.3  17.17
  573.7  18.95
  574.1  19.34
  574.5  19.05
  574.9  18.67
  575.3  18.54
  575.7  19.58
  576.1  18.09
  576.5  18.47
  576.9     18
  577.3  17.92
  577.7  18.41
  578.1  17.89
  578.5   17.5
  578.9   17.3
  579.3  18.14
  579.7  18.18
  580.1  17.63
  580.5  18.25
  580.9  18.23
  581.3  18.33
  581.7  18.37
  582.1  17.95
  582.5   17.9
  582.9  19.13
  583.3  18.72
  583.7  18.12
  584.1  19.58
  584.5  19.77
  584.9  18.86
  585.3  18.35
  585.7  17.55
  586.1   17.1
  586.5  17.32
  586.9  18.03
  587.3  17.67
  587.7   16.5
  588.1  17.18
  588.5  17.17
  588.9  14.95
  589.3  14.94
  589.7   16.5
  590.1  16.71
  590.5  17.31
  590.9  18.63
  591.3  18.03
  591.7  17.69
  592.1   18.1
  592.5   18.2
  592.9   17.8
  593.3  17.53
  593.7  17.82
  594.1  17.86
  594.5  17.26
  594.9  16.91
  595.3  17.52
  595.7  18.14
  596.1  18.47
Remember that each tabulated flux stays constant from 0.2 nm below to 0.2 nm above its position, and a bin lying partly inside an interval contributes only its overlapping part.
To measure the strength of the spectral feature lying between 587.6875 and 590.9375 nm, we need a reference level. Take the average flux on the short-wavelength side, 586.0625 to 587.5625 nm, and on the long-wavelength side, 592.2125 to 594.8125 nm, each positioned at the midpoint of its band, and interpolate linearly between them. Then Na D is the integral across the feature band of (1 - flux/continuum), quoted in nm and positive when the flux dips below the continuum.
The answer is 0.192 nm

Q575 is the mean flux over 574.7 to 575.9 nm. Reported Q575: 18.9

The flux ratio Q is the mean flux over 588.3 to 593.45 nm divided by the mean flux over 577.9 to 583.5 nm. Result 0.95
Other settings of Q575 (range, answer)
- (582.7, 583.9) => 18.7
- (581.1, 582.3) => 18.2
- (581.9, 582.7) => 17.9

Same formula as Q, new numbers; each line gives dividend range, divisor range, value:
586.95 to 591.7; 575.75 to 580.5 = 0.94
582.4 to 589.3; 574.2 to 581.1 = 0.98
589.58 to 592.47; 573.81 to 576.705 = 0.94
